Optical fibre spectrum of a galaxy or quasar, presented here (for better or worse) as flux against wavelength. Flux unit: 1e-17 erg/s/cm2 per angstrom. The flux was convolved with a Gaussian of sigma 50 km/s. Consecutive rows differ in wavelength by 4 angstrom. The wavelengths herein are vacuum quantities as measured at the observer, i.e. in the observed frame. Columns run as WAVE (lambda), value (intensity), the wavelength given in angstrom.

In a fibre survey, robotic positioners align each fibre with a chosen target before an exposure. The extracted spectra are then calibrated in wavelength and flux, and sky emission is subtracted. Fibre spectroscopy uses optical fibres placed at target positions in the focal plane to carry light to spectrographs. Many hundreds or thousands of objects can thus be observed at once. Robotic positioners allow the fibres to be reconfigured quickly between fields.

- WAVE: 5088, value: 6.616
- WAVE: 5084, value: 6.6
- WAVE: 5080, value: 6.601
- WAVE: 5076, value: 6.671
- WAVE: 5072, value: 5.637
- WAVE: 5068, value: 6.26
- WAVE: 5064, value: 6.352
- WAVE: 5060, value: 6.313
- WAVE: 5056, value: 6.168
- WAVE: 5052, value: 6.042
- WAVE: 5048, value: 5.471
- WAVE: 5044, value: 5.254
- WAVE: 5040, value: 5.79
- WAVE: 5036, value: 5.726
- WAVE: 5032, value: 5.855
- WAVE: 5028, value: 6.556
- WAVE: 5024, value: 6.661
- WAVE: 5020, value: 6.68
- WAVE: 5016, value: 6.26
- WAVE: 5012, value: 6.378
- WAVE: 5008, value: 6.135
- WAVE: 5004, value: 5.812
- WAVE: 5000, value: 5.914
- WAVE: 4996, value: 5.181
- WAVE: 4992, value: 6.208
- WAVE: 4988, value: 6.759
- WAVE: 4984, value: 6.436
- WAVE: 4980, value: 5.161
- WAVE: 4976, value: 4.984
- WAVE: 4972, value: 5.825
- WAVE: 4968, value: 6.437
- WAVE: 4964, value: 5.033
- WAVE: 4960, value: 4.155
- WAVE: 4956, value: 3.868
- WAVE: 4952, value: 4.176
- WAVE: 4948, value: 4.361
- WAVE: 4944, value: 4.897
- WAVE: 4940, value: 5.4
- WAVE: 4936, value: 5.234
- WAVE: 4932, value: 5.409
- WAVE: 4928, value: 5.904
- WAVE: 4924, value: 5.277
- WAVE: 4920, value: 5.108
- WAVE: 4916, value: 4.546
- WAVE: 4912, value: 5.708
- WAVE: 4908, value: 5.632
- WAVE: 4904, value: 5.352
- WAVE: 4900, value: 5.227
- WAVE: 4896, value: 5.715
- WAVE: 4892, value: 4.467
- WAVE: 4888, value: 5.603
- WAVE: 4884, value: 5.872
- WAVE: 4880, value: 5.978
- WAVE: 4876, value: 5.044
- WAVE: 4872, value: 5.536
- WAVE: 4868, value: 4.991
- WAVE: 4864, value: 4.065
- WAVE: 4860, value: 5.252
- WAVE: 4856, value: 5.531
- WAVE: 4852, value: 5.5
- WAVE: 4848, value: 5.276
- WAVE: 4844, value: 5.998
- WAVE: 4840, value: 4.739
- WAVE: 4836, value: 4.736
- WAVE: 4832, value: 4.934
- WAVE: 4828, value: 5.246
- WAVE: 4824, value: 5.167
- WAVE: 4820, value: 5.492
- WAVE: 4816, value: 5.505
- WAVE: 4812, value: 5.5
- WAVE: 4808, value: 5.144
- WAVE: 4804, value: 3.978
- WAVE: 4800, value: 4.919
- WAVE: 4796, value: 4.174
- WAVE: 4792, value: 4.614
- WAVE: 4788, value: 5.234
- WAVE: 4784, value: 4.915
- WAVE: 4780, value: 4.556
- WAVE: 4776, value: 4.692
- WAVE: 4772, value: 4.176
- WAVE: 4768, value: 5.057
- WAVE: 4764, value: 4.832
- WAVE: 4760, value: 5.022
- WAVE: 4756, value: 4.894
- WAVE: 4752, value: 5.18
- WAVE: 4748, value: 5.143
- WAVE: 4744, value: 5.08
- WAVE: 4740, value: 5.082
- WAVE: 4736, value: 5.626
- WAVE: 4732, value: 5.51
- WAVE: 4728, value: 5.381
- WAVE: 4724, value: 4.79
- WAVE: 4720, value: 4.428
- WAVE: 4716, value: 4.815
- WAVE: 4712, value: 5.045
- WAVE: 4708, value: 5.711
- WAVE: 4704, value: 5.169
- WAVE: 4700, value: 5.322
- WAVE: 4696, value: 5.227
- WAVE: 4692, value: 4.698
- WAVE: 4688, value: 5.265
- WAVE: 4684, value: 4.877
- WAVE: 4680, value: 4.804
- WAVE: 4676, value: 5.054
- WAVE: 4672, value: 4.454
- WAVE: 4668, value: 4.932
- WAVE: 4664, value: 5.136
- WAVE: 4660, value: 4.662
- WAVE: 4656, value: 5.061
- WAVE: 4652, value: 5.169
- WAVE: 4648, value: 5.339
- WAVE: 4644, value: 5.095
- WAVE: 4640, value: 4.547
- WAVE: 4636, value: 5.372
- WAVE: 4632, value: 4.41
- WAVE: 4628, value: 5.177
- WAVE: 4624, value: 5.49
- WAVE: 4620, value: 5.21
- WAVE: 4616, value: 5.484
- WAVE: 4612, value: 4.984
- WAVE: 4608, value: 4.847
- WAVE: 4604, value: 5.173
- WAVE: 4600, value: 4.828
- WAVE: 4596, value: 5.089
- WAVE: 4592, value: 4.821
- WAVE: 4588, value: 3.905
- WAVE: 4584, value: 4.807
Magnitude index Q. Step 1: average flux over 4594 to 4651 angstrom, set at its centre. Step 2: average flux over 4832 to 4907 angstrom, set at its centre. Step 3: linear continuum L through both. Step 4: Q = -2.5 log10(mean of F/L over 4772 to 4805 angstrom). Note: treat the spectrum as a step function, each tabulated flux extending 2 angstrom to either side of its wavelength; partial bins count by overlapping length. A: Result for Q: 0.128 mag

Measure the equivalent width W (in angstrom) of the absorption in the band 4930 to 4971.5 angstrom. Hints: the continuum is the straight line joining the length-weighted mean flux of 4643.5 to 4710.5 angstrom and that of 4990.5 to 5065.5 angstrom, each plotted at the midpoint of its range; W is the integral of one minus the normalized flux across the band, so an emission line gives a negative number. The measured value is 6.3 angstrom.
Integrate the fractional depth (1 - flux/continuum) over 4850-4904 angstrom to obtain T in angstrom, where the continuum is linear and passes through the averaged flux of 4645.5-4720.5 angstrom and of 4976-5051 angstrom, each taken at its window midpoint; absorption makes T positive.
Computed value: 2.8 angstrom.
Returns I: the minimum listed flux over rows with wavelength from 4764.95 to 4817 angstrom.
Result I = 3.978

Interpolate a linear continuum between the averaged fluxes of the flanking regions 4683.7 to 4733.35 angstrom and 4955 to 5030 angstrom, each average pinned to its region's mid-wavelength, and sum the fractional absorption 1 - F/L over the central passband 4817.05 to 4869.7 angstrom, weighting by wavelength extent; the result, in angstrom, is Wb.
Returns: 2.8 angstrom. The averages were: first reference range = 5.1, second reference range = 5.84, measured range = 5.16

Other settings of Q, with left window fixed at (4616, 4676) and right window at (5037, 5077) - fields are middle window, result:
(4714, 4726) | 0.11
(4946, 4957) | 0.35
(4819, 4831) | 0.04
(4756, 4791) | 0.11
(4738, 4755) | 0.03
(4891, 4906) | 0.07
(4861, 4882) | 0.08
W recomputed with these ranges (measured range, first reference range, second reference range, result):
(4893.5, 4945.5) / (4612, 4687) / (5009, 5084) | 4.1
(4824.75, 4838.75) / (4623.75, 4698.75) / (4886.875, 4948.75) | 0.5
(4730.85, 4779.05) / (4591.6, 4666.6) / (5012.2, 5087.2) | 3.4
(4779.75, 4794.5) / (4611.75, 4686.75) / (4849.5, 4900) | 1.0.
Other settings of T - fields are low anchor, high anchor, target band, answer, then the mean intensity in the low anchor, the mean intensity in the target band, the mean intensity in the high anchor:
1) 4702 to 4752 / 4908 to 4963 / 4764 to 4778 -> 1.2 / 5.15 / 4.67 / 4.95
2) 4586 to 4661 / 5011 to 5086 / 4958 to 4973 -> 1.5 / 4.99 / 5.33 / 6.17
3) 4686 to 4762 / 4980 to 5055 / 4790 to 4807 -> 2.8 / 5.13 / 4.46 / 6.04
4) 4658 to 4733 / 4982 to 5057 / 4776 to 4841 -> 5.5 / 5.01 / 4.92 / 6.07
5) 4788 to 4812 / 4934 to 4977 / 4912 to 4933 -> -1.7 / 4.7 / 5.28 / 4.94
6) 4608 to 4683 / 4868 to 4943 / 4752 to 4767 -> 0.6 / 5.01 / 4.96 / 5.37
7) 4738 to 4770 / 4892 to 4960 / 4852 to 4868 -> 0.1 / 5.04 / 5.02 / 5.07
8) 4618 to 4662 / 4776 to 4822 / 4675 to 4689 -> 0.1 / 5.05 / 4.98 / 4.9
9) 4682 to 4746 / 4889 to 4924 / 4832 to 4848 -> 0.2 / 5.13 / 5.14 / 5.23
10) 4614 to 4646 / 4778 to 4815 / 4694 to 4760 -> -3.0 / 5.1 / 5.15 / 4.8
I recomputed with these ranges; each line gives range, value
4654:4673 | 4.454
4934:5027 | 3.868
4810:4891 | 4.065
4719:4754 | 4.428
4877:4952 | 4.176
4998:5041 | 5.726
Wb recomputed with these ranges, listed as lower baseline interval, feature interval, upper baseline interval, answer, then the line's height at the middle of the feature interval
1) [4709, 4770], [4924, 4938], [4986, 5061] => 0.6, 5.74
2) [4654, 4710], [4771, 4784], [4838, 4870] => 1.4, 5.11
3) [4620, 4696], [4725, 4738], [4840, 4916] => -0.9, 5.1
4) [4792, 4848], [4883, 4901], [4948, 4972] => -1.6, 4.91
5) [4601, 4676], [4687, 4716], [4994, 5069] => 0.1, 5.19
